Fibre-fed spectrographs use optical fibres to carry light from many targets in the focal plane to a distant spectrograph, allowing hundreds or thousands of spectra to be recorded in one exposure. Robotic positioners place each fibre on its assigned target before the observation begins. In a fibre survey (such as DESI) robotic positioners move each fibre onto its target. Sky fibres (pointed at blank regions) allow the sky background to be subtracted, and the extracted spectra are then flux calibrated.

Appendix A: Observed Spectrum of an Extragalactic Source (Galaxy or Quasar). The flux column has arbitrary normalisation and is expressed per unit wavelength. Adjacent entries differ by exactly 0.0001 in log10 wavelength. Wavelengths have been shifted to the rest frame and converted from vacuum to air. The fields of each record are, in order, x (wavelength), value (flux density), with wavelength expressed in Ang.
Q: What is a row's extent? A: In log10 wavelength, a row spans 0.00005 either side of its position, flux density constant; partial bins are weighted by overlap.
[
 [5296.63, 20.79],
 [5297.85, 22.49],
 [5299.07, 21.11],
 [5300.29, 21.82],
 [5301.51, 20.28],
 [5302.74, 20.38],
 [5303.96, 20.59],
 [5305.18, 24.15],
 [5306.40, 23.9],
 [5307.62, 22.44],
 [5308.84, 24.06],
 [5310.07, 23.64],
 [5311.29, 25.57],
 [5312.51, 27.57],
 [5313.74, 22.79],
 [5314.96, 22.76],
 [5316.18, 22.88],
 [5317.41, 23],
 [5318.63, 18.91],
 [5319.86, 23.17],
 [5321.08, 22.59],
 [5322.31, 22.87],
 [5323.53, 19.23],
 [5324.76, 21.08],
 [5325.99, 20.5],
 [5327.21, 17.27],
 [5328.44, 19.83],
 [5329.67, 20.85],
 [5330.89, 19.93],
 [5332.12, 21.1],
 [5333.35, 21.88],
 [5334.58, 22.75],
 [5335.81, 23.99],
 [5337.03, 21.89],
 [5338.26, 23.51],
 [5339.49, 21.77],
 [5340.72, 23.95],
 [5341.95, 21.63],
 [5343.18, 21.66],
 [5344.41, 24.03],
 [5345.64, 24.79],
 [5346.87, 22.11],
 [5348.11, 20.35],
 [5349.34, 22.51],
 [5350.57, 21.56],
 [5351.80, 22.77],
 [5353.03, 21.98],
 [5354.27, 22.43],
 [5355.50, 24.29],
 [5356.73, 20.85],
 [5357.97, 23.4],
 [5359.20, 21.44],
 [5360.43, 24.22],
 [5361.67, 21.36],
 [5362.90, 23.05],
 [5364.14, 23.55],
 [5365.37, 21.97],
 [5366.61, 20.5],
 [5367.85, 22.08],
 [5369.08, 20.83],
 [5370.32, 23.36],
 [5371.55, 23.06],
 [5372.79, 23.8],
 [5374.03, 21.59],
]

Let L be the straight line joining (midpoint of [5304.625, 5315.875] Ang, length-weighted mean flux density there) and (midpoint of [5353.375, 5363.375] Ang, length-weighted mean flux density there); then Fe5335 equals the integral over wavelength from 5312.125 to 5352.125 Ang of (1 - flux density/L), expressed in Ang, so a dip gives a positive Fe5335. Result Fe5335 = 2.4 Ang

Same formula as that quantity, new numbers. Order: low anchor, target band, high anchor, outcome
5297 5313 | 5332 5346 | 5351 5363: -0.1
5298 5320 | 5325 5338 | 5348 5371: 0.8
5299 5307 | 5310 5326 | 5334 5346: -0.3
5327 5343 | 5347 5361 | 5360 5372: -0.1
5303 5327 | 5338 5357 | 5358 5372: -0.1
